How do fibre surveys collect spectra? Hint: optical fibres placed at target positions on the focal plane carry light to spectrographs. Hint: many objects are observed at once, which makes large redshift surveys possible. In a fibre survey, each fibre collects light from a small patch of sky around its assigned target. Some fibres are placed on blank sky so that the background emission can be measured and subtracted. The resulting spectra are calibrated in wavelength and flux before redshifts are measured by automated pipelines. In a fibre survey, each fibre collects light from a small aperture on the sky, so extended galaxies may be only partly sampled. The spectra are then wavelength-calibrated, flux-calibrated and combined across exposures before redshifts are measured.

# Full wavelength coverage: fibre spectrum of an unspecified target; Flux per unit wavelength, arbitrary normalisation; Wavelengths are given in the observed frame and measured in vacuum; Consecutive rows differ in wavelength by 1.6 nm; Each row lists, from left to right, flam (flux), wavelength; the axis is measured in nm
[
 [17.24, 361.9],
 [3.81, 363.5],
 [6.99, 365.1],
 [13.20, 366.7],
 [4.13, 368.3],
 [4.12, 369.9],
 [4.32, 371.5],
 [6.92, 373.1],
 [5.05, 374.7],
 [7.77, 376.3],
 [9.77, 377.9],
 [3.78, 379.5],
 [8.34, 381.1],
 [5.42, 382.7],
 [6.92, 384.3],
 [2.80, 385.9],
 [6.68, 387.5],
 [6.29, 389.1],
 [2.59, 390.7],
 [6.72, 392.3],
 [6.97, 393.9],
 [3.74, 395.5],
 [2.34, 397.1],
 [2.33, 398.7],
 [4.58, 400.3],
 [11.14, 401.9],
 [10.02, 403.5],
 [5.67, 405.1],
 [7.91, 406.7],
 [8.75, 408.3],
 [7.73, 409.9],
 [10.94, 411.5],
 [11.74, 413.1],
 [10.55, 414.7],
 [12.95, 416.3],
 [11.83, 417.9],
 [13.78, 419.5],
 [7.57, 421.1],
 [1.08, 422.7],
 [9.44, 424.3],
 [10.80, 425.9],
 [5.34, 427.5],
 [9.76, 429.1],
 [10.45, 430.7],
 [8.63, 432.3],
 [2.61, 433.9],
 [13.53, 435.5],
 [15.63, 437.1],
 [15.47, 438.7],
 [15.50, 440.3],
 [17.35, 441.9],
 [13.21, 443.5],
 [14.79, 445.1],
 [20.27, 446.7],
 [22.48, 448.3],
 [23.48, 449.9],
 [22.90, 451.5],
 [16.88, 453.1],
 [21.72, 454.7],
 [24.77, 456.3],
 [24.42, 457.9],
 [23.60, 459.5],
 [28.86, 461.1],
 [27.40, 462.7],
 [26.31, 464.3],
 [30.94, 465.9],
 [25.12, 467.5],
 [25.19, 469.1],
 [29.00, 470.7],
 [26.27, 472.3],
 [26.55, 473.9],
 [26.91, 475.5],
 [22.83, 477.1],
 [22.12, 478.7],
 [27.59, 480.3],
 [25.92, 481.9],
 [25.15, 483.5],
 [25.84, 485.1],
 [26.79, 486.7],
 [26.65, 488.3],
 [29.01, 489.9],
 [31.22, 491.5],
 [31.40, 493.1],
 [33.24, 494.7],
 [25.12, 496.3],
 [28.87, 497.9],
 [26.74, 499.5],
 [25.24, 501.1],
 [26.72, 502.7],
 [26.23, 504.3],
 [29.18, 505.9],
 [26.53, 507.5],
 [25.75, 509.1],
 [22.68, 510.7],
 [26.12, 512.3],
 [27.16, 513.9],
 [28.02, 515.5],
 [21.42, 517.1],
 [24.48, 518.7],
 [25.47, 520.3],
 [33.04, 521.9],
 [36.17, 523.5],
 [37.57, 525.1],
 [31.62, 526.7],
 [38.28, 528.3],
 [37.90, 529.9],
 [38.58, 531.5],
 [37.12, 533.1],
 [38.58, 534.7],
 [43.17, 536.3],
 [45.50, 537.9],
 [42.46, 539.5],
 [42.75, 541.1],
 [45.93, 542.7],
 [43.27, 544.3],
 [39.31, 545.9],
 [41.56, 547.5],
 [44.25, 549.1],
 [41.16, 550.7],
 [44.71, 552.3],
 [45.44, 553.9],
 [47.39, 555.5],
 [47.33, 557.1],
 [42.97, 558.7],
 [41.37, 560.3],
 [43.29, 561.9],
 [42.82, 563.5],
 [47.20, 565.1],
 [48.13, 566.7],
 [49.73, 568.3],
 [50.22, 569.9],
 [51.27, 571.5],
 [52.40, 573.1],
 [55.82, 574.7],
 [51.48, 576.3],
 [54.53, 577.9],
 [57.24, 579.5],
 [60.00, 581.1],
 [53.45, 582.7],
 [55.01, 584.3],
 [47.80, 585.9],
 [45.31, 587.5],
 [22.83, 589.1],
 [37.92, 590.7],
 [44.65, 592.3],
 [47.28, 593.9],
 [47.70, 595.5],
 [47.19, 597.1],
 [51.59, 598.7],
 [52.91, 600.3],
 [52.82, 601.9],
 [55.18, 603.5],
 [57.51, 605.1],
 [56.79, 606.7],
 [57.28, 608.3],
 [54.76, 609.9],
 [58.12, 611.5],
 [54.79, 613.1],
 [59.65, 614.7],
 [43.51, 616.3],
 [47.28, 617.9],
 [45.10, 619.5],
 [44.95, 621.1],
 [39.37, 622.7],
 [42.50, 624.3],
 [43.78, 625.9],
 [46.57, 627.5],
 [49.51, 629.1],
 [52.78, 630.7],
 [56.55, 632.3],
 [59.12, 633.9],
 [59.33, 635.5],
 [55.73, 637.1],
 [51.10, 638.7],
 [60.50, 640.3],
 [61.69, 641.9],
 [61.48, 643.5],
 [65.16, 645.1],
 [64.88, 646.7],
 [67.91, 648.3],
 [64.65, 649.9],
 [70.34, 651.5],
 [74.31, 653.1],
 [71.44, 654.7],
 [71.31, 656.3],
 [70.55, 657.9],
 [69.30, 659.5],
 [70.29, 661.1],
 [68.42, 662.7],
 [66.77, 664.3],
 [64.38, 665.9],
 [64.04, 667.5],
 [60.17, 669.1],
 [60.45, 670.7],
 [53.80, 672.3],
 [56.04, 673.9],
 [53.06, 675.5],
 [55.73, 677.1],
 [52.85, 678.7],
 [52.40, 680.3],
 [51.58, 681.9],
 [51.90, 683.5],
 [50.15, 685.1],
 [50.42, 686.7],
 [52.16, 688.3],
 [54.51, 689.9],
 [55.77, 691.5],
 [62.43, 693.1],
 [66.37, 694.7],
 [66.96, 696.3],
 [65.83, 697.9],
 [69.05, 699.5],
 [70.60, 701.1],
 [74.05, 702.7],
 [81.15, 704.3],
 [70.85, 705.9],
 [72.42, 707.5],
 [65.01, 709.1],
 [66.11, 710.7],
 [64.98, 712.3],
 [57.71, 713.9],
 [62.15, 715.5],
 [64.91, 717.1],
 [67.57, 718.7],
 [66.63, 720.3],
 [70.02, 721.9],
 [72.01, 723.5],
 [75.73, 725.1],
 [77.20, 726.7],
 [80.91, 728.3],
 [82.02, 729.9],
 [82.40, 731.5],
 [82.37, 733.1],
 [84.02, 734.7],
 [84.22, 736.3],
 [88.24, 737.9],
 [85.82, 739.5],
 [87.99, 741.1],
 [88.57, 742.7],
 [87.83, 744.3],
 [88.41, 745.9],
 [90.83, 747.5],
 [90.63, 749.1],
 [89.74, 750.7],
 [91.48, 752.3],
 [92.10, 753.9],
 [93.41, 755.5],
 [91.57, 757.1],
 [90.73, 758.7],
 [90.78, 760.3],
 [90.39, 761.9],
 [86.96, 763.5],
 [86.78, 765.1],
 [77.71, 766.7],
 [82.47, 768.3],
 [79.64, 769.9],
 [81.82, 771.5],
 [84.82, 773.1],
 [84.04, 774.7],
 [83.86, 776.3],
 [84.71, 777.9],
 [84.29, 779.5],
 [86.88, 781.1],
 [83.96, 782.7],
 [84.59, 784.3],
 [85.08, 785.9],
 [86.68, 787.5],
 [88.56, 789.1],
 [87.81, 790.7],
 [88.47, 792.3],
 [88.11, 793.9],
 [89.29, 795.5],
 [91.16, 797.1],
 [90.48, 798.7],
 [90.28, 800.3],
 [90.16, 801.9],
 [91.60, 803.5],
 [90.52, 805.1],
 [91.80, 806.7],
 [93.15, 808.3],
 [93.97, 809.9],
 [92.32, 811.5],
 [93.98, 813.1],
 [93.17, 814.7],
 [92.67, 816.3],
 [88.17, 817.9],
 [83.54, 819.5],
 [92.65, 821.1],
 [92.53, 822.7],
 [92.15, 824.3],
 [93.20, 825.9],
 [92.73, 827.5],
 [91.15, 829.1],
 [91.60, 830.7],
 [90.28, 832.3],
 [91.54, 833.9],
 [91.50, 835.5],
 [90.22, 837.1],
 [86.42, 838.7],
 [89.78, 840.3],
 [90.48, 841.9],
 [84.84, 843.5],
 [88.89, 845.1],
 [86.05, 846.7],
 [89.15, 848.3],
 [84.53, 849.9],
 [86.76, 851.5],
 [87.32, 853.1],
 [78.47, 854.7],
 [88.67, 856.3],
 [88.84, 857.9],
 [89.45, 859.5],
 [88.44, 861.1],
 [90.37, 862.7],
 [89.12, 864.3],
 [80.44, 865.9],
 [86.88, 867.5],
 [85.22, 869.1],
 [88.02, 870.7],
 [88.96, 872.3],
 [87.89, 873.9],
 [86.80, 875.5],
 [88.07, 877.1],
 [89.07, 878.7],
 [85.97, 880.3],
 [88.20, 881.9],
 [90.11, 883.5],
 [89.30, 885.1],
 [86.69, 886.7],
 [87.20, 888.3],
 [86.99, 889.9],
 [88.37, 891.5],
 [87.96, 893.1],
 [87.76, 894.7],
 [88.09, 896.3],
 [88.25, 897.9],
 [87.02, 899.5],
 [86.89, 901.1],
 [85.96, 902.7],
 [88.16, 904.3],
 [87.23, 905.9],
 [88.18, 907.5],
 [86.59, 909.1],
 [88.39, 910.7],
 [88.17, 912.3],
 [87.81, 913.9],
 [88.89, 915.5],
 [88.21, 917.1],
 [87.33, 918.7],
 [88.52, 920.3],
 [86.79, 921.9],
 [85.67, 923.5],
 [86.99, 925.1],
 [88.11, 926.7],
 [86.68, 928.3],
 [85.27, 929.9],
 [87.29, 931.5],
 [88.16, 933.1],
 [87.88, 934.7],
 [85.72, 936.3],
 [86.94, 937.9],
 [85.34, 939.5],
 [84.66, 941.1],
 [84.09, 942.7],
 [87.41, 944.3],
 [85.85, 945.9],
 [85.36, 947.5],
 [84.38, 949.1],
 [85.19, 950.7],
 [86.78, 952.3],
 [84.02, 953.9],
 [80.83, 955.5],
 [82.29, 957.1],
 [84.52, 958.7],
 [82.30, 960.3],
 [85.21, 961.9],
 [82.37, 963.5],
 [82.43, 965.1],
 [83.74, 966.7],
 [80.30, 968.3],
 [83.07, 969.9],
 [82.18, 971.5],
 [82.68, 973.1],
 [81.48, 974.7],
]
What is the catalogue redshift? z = 0.00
